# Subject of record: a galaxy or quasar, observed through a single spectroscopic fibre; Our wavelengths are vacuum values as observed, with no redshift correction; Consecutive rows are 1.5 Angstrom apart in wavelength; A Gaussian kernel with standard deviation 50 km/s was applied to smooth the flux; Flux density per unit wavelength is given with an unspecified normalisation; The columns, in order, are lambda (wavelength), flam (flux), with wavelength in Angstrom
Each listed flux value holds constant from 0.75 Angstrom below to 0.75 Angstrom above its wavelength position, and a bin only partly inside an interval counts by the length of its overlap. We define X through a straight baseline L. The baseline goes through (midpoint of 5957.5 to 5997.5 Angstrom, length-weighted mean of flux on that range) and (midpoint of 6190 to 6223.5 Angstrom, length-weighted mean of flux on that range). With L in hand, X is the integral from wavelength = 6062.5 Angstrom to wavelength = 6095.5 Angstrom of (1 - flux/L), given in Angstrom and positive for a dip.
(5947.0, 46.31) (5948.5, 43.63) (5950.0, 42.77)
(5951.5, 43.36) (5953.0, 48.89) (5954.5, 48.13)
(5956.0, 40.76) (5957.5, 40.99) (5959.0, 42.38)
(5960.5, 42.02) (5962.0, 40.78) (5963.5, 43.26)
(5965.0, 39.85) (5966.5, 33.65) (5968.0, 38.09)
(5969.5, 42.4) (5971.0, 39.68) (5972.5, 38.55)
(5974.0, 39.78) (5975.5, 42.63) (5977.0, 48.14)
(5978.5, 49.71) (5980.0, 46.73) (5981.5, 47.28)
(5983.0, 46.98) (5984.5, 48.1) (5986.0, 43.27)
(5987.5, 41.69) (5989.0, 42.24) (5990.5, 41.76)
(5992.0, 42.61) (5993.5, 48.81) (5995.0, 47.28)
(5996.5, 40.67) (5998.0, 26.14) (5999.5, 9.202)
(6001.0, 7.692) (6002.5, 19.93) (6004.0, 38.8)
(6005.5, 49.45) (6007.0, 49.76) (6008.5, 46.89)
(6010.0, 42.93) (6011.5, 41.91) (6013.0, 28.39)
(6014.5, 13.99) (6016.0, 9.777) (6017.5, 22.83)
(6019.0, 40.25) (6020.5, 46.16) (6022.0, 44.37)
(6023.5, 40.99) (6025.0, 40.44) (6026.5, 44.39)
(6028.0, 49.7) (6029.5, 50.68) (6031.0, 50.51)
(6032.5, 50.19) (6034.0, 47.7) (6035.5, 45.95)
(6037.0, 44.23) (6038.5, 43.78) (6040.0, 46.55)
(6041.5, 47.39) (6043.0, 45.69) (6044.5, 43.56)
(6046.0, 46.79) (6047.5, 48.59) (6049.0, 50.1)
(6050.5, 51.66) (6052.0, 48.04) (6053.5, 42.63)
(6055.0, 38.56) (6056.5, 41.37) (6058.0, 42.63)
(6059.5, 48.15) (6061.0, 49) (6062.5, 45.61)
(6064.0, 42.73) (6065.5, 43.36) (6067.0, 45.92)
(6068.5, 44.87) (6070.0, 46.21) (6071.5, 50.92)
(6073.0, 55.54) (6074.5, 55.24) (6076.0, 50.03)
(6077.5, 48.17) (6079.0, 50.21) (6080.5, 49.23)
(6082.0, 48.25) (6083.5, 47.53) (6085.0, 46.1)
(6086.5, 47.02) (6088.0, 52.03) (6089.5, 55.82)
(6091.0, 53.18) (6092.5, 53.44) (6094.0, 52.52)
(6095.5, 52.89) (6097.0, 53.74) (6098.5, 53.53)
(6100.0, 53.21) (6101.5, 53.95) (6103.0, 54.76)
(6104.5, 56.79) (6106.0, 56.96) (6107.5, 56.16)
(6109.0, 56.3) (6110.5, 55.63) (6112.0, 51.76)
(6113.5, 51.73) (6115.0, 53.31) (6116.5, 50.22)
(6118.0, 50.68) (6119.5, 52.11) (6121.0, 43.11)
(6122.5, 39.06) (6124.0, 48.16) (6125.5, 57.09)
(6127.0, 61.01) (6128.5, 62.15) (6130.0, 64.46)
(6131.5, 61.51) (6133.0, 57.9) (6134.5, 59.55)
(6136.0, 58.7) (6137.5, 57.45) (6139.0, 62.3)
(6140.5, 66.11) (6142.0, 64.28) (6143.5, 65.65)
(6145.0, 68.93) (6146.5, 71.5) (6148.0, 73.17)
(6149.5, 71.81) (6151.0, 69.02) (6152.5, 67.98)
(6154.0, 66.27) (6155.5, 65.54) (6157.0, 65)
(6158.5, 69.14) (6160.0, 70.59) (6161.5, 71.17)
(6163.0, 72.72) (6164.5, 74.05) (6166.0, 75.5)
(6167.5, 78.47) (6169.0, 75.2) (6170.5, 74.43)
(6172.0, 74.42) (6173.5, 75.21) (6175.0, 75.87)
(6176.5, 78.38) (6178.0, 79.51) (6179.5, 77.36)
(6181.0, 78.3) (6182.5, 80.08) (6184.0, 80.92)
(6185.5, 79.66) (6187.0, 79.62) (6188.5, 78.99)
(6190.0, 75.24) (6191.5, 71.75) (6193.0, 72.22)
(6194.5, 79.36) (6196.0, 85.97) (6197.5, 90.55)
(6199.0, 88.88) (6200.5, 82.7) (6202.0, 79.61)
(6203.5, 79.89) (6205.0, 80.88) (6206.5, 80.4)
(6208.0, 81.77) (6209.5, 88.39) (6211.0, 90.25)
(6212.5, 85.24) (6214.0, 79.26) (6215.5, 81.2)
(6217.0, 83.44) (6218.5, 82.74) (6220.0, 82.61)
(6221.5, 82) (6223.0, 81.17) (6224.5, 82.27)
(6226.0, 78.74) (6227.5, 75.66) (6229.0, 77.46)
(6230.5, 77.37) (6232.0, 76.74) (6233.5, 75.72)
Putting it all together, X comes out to 5.9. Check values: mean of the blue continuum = 42.9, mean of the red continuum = 82.1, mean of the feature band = 49.4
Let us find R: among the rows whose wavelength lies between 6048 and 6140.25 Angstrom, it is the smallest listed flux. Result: 38.56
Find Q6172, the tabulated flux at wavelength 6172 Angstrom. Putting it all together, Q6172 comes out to 74.42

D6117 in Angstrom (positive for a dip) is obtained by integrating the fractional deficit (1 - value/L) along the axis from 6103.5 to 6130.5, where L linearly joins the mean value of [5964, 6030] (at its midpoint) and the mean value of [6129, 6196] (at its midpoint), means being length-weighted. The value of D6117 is 3.8 Angstrom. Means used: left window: 38.9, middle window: 53.6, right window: 71.4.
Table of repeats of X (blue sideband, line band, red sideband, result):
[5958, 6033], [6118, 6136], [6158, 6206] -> 3.12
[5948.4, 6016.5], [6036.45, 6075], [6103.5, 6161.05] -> 2.37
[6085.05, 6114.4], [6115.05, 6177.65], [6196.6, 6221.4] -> 1.59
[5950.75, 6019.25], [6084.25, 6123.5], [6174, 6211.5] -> 6.57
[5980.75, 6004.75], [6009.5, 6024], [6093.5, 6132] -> 2.72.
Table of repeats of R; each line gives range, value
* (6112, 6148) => 39.06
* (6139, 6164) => 62.3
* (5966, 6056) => 7.692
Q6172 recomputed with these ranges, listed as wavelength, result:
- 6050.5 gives 51.66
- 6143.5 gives 65.65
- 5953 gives 48.89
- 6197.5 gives 90.55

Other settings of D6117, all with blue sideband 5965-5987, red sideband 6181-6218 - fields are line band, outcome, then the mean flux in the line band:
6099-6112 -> 2.0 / 55.2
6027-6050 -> 2.7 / 47.4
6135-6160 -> 2.1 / 66.5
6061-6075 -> 2.7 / 47.8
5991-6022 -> 9.1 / 34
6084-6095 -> 2.0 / 51.4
